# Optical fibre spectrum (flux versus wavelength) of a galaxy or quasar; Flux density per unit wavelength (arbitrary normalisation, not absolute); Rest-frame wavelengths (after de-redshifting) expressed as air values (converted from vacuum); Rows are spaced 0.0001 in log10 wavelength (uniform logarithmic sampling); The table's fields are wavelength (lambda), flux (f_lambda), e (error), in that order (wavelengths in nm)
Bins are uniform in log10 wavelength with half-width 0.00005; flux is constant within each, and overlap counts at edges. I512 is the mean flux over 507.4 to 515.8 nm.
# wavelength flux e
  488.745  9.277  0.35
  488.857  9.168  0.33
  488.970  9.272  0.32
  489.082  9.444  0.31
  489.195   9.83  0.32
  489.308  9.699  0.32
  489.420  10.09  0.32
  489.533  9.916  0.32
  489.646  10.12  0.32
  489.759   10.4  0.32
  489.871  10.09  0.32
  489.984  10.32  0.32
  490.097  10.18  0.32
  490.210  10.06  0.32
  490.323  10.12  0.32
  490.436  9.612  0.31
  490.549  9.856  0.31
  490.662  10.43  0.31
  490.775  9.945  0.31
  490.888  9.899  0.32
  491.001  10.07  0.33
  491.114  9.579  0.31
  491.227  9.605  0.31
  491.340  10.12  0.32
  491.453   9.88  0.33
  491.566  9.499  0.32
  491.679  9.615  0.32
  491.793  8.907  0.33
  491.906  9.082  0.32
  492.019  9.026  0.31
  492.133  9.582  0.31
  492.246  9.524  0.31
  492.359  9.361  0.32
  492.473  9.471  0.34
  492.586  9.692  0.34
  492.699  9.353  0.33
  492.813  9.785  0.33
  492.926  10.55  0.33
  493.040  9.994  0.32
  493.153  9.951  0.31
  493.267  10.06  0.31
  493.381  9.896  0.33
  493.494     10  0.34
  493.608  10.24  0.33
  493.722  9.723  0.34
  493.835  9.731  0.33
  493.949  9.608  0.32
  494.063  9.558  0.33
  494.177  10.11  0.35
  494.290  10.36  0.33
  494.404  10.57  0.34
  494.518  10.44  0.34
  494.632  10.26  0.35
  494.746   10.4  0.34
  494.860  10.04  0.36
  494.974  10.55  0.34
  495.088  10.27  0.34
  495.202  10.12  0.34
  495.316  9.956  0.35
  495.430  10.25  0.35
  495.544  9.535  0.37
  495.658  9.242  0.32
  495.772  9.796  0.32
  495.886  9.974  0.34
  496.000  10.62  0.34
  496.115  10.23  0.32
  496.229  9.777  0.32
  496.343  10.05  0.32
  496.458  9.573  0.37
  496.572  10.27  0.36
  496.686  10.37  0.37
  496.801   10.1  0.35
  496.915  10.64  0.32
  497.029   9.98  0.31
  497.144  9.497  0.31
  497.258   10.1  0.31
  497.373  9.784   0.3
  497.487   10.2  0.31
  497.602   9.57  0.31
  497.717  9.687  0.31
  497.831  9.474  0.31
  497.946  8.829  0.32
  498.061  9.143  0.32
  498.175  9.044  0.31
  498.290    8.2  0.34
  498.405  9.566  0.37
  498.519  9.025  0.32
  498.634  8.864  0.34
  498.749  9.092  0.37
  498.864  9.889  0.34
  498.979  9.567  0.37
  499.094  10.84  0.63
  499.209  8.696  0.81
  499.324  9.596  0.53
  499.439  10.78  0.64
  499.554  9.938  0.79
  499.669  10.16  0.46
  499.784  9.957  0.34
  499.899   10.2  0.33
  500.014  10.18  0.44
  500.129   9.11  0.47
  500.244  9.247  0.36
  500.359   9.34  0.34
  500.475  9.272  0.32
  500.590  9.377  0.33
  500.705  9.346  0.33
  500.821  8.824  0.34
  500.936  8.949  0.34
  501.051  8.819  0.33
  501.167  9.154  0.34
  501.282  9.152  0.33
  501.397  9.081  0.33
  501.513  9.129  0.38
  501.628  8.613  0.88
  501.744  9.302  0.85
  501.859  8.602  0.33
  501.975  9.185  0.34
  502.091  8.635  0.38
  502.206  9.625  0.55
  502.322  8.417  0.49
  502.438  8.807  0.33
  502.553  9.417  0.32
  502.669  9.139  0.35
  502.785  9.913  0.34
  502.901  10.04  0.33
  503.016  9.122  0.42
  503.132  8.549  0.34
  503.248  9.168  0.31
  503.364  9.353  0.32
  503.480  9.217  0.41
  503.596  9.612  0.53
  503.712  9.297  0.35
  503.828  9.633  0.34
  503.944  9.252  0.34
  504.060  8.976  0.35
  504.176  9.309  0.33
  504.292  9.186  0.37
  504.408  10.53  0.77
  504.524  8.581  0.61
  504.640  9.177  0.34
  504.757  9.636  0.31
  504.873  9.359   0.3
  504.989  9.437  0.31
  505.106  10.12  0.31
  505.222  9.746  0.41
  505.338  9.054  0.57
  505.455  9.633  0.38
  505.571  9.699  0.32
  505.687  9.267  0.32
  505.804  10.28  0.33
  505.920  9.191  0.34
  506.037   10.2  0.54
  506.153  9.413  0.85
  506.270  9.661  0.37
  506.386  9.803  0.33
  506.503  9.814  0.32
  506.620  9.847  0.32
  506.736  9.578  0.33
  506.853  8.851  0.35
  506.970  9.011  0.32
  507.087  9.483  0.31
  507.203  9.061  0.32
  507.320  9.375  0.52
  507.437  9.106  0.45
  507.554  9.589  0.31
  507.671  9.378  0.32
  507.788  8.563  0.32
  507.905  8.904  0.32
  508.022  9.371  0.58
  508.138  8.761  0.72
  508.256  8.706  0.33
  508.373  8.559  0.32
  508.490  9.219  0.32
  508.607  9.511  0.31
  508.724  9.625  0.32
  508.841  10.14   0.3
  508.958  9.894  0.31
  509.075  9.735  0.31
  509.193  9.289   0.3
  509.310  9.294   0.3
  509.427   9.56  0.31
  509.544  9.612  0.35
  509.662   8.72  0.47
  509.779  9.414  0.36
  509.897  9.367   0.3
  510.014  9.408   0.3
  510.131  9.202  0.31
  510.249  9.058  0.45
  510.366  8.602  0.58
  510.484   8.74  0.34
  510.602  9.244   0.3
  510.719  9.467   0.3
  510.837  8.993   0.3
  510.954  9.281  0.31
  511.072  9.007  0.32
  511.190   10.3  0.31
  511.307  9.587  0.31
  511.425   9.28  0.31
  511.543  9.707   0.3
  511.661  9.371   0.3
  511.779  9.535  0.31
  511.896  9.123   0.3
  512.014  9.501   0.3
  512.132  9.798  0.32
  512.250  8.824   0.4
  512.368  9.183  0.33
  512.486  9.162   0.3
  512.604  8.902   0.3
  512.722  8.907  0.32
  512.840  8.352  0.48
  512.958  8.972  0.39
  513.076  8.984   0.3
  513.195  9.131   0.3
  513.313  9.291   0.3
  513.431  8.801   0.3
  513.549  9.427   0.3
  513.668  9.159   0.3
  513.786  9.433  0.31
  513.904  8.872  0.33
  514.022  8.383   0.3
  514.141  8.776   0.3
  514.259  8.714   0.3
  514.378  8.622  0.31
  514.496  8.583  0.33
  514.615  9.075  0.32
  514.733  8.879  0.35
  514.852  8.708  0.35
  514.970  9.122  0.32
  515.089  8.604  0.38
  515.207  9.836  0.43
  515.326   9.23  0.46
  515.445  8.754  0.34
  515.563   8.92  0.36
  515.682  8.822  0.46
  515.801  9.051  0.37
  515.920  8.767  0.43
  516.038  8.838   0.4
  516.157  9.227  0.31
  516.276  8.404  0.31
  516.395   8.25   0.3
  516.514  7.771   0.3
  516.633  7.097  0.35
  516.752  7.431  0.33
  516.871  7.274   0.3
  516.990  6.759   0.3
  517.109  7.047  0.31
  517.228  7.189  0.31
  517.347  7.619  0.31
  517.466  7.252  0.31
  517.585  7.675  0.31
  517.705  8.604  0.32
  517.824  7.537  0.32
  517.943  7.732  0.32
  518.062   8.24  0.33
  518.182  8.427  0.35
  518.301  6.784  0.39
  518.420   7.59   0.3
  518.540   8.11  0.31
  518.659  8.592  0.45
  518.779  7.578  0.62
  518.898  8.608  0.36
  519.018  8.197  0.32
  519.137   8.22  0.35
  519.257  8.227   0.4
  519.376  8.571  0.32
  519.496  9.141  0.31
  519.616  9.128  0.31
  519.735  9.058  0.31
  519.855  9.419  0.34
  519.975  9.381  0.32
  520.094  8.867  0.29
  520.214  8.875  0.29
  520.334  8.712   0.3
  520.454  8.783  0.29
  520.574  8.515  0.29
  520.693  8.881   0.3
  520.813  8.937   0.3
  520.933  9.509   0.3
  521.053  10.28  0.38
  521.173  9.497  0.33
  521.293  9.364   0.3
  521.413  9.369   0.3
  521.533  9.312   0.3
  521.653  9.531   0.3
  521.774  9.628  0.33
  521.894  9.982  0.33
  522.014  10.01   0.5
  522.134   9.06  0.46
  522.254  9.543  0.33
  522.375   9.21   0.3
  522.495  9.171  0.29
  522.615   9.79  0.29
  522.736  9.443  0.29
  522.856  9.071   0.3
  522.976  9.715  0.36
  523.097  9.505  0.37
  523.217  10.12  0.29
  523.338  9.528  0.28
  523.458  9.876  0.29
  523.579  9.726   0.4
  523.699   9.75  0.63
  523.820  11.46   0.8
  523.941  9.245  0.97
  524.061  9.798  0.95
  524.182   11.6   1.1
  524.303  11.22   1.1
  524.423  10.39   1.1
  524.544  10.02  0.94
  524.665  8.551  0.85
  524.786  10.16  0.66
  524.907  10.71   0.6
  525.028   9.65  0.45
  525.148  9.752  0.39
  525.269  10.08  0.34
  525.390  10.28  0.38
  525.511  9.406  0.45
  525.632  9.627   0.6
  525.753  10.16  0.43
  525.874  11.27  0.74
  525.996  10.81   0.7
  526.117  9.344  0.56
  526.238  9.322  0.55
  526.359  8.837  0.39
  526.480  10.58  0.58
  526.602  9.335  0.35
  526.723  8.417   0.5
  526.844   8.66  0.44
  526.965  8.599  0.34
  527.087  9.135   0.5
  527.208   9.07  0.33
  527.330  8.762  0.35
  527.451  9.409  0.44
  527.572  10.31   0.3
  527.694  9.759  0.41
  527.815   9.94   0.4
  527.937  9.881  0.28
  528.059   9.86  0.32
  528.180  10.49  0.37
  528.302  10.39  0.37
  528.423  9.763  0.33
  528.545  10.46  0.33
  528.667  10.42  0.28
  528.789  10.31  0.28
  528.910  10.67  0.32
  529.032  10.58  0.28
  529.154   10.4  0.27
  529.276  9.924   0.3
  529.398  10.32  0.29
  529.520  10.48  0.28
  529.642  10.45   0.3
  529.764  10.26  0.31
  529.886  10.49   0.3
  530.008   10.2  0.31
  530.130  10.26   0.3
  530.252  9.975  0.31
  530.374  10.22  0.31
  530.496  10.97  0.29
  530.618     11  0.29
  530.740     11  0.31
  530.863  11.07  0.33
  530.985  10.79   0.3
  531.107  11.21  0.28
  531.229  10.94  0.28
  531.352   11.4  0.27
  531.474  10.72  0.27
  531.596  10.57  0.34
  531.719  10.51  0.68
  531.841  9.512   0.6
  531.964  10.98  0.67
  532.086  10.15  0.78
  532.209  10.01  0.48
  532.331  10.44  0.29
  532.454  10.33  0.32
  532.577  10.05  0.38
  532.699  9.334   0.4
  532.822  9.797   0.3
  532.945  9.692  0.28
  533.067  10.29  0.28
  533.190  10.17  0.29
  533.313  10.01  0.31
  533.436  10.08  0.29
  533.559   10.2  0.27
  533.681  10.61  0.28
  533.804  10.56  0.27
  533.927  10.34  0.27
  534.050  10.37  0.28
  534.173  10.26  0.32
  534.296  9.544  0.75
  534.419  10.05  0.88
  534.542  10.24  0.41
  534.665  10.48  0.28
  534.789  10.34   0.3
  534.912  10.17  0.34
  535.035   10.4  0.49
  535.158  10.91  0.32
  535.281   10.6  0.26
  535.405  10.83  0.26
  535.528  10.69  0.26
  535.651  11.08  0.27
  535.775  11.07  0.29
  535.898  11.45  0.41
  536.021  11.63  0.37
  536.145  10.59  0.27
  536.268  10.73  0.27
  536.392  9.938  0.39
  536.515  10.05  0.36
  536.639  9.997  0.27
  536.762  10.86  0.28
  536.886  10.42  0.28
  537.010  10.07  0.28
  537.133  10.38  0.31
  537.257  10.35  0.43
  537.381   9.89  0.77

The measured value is 9.15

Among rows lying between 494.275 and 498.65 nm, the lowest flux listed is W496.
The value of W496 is 8.2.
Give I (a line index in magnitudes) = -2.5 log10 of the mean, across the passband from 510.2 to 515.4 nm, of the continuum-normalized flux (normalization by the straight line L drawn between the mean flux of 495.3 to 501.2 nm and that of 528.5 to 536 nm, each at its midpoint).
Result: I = 0.10 mag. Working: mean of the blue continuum 9.65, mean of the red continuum 10.4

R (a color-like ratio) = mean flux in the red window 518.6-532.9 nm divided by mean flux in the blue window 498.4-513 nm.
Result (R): 1.05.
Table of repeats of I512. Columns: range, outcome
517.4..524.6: 9.12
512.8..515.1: 8.9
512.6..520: 8.47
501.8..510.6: 9.33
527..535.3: 10.3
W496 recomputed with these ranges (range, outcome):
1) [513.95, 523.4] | 6.759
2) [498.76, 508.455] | 8.417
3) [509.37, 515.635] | 8.352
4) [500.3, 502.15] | 8.602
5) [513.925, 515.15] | 8.383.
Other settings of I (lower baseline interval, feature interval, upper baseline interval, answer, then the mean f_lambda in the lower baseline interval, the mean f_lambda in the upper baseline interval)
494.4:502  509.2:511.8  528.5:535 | 0.07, 9.66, 10.4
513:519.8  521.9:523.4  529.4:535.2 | -0.04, 8.42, 10.4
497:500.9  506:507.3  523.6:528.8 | 0.01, 9.53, 9.88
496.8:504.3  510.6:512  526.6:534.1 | 0.03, 9.39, 10.2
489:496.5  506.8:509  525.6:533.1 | 0.09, 9.9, 10.1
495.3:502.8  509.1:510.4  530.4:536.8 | 0.06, 9.52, 10.5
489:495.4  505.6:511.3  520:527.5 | 0.05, 9.9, 9.6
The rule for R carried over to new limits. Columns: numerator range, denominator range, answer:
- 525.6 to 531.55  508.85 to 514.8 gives 1.10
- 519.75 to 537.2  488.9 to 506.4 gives 1.04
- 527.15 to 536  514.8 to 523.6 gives 1.18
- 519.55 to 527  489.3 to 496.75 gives 0.97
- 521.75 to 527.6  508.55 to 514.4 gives 1.05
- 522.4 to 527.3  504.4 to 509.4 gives 1.04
